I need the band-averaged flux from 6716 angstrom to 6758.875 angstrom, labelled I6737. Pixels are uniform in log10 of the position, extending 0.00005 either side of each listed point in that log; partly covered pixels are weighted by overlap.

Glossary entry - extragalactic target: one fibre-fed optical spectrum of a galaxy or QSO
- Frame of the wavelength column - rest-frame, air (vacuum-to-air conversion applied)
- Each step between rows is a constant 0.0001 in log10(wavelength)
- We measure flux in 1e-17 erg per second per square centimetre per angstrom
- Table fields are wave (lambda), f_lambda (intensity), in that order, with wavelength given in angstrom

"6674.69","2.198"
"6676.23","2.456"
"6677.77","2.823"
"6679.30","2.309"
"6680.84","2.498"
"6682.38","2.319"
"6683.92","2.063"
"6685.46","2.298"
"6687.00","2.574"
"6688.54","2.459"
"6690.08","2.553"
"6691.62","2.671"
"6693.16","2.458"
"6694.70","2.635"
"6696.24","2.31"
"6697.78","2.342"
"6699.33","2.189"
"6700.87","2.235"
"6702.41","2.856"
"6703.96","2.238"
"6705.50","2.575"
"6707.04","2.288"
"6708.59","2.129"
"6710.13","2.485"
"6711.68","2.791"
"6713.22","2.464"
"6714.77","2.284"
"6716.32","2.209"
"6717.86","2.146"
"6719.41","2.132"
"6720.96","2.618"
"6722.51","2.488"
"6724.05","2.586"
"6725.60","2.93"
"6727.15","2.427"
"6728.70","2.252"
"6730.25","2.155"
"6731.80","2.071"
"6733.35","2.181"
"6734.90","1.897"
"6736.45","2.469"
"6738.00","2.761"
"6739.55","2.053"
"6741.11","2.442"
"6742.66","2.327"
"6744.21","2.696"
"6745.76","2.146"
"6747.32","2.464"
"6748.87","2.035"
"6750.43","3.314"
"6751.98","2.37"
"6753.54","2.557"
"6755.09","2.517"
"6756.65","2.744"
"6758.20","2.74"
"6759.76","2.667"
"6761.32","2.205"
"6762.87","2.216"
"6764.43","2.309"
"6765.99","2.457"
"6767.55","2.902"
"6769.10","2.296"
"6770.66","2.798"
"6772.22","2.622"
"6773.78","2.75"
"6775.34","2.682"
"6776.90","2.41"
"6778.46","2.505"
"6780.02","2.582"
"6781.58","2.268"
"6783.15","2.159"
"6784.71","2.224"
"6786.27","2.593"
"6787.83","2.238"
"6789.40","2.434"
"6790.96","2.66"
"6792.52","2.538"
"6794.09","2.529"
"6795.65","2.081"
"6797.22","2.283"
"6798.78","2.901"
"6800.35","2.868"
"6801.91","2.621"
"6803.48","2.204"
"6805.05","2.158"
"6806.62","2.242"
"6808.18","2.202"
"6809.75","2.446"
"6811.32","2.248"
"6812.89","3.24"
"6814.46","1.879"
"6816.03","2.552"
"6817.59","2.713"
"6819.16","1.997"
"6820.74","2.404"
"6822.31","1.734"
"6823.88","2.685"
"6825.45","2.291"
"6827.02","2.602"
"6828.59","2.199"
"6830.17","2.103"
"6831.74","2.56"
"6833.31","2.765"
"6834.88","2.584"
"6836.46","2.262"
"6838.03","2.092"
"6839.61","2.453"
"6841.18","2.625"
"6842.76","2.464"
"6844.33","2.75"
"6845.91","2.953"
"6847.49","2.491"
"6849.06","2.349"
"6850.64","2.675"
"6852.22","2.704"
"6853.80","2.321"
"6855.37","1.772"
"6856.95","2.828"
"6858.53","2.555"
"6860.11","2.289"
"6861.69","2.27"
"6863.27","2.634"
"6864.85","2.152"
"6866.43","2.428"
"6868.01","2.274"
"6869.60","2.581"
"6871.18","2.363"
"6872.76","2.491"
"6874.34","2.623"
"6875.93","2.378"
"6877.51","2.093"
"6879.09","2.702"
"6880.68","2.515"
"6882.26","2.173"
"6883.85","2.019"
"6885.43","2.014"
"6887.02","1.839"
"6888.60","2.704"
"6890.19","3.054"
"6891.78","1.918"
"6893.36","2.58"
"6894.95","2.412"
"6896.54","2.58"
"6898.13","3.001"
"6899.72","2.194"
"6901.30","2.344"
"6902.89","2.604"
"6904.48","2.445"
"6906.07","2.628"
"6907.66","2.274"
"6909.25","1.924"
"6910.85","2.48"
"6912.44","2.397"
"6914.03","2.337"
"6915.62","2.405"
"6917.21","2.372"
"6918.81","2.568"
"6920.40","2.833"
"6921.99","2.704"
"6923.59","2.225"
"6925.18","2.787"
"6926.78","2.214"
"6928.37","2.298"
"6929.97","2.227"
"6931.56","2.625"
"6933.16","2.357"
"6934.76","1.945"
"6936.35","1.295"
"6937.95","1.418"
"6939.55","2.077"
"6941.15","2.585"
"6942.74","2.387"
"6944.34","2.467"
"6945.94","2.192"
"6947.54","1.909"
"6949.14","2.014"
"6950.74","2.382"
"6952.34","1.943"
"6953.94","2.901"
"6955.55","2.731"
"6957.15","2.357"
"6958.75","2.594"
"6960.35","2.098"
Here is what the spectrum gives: 2.42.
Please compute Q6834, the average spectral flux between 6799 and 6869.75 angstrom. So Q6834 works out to 2.43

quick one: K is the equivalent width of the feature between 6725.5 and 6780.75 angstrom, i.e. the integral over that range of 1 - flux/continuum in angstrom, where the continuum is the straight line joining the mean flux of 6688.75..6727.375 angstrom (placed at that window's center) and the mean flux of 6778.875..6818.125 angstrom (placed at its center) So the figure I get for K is -0.6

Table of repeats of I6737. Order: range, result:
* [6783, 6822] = 2.41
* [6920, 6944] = 2.26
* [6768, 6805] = 2.49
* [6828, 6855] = 2.48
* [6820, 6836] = 2.39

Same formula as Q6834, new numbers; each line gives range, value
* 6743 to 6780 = 2.54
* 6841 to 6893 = 2.42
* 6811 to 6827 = 2.39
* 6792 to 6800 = 2.48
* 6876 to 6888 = 2.21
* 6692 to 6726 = 2.42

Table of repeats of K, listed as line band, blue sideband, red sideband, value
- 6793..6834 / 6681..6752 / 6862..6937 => -0.2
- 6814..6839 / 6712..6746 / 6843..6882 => 0.9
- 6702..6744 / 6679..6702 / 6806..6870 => 0.5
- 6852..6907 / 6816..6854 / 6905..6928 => 0.8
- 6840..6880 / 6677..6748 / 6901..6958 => -2.1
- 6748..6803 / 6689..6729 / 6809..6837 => -2.2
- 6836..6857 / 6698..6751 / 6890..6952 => -1.0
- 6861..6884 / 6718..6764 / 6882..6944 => -0.3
